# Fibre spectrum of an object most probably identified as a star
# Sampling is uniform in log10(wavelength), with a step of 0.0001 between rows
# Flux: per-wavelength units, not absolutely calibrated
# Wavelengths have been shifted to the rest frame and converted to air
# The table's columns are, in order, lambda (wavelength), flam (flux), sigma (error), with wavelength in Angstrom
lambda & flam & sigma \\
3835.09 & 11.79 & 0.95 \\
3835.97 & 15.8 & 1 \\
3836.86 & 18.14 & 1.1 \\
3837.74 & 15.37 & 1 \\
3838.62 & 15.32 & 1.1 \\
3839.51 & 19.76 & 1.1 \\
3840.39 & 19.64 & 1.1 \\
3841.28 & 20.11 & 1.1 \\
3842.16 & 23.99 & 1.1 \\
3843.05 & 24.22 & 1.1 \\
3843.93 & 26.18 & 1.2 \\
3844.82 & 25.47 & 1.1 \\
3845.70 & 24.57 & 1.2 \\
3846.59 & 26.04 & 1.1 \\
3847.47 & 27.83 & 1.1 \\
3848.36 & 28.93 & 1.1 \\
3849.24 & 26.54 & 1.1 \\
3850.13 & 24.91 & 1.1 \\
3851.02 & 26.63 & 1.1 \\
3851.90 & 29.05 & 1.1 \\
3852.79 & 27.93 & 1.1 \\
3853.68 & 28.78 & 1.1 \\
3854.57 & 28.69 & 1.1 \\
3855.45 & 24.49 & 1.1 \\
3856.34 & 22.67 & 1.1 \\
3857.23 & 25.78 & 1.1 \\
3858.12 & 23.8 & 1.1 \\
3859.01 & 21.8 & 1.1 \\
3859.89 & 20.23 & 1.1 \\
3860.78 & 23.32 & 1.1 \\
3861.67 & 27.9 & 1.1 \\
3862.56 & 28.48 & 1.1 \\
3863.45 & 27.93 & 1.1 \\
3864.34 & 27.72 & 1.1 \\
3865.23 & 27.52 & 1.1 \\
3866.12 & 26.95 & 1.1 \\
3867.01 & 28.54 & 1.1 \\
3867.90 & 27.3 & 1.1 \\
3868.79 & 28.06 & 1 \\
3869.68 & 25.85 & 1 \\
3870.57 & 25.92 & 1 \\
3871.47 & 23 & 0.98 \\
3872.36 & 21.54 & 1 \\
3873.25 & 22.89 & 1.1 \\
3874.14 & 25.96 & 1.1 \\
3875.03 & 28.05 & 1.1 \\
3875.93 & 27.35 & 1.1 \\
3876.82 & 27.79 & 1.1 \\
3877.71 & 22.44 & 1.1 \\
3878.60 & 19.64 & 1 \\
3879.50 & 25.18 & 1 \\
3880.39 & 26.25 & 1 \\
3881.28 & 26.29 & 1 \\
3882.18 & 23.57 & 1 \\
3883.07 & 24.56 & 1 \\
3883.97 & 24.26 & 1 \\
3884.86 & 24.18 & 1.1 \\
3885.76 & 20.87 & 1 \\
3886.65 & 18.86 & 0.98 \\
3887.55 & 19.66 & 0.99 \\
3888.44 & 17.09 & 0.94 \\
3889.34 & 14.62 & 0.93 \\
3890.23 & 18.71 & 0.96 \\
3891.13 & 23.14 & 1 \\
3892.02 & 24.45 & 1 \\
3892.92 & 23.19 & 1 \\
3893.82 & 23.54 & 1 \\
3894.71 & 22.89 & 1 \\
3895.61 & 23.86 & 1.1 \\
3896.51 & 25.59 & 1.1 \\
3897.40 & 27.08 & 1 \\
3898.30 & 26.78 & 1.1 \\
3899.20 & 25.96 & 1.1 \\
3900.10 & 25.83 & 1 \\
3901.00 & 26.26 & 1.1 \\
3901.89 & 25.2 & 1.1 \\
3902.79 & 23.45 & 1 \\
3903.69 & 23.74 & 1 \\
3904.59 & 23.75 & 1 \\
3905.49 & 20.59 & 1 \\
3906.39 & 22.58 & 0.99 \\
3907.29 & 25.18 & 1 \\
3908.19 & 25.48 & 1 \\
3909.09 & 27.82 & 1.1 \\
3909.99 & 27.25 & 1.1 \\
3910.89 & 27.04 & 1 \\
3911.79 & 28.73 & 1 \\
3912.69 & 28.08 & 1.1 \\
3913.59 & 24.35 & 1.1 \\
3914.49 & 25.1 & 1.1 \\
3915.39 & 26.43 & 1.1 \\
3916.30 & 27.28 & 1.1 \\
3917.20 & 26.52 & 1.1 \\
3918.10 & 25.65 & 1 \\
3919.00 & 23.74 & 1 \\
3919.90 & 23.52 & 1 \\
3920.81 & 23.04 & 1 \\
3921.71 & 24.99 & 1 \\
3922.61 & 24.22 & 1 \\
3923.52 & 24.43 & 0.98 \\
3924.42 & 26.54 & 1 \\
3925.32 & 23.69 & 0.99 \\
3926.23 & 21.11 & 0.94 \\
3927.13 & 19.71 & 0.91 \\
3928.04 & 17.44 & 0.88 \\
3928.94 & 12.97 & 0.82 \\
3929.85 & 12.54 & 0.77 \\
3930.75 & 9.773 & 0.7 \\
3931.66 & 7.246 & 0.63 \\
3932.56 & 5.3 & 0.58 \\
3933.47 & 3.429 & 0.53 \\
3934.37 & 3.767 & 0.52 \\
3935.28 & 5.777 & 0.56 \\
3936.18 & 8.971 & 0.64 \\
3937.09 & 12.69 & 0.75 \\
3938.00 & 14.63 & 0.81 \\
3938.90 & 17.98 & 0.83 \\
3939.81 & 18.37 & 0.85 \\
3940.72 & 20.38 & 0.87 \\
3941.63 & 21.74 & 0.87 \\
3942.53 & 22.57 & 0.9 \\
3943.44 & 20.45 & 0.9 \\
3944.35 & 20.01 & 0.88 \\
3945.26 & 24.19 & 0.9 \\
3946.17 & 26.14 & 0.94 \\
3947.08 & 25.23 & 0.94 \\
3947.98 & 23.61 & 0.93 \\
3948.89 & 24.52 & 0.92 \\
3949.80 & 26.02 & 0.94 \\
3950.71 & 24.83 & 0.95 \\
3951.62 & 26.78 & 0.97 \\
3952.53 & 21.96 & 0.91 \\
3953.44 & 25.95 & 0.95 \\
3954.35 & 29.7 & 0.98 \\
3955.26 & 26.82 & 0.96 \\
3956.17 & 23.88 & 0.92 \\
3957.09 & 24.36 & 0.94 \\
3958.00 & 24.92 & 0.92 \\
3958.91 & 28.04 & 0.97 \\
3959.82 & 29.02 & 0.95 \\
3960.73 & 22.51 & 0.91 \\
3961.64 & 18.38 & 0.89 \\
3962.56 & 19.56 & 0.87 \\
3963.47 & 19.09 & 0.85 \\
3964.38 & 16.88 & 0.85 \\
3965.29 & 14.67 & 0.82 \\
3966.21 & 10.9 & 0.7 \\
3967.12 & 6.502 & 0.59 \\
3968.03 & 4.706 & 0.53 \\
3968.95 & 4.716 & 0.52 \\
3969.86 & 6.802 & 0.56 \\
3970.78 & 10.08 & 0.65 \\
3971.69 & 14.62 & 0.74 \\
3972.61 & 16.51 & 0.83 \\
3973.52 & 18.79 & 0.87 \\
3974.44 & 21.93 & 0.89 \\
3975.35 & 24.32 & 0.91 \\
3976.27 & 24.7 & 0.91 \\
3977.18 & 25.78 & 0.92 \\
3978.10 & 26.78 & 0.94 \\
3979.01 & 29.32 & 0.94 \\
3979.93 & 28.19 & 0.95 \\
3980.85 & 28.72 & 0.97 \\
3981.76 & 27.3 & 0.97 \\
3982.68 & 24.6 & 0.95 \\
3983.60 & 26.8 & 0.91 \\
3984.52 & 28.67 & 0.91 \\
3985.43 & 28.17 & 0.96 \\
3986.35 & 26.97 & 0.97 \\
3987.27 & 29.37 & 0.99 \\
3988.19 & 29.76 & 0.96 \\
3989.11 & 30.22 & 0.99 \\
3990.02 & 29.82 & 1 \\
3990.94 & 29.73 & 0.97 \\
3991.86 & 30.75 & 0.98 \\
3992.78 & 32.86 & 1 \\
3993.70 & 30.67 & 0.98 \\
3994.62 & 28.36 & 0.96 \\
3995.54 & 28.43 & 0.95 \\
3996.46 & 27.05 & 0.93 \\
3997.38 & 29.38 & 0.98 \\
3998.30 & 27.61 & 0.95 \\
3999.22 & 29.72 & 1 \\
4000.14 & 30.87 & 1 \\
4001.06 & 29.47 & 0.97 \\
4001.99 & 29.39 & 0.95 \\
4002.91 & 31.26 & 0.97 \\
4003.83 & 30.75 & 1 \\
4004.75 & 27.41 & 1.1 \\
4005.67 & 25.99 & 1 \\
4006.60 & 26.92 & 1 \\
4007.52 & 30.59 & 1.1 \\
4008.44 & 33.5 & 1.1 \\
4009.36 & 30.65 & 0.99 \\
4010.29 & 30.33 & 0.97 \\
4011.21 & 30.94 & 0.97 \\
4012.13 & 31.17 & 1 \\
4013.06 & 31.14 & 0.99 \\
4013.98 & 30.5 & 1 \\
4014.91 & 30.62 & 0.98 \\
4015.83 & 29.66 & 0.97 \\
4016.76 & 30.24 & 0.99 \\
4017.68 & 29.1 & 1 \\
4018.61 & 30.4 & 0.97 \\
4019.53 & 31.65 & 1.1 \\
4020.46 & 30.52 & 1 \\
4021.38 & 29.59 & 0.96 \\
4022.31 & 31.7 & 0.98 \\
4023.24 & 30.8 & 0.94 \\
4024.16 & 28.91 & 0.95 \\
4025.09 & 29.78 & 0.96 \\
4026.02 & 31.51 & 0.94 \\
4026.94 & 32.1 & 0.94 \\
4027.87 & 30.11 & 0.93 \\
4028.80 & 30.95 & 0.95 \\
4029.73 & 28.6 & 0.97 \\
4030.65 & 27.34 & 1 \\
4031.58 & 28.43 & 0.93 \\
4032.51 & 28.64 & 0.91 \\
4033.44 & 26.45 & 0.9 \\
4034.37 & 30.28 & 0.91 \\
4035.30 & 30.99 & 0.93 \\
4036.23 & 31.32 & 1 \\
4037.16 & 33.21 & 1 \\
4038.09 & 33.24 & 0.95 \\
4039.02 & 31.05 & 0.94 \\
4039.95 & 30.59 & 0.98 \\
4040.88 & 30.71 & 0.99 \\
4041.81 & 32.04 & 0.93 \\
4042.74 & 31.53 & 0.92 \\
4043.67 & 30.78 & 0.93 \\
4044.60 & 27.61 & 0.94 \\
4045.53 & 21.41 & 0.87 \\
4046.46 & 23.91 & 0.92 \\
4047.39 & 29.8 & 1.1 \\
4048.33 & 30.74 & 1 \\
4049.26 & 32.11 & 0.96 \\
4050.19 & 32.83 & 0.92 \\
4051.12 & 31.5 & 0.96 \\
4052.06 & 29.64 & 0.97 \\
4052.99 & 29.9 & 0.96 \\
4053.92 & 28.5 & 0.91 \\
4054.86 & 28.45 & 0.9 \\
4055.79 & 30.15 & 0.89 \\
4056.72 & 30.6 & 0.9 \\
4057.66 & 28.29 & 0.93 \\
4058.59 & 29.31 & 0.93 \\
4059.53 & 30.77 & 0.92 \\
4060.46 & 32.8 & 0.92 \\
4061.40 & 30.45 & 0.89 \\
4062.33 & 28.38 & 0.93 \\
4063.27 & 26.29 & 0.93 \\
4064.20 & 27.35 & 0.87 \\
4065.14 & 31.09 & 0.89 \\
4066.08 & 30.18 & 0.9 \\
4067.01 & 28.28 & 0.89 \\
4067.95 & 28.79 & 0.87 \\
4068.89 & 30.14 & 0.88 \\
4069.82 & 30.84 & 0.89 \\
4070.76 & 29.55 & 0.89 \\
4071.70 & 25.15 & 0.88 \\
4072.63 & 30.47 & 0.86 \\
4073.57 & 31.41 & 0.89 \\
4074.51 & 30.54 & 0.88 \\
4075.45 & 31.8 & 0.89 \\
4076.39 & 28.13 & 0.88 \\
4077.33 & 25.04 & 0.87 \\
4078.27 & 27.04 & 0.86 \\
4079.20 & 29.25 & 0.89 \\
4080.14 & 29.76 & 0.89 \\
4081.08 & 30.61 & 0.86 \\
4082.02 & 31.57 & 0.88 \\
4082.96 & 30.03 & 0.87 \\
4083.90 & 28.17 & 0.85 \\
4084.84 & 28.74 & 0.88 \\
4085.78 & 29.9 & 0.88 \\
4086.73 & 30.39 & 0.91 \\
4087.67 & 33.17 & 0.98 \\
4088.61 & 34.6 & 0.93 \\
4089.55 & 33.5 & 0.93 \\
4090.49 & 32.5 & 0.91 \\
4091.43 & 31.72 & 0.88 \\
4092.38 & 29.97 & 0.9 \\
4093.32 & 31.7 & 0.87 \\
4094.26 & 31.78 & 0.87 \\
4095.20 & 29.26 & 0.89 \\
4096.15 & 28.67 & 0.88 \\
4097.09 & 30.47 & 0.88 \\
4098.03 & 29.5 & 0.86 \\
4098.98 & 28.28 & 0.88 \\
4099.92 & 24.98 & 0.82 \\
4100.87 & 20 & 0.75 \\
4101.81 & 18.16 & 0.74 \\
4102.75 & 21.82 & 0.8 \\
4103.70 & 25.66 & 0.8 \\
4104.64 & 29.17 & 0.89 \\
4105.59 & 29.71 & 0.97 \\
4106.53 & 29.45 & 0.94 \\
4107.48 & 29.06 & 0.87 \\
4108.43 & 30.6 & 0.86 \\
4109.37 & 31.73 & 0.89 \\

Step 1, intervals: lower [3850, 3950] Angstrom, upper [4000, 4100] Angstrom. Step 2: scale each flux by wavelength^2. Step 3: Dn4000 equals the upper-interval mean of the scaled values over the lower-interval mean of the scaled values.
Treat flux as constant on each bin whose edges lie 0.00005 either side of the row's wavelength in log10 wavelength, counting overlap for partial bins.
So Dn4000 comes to 1.42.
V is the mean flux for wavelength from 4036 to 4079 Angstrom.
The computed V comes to 29.6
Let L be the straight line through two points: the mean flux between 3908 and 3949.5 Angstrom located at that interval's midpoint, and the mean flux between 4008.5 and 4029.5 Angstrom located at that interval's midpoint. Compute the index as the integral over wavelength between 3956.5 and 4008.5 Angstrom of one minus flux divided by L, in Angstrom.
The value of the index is 4.4 Angstrom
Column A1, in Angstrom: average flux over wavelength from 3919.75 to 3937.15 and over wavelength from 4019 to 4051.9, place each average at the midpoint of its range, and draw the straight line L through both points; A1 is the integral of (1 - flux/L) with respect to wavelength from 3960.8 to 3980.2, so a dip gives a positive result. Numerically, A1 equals 3.7 Angstrom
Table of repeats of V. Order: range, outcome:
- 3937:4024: 25.1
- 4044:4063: 29.3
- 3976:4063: 29.6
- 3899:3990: 21.6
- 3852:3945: 22.6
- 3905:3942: 19.9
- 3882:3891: 20.6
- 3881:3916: 24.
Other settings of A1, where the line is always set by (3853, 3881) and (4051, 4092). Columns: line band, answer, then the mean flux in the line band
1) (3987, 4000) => -0.63 Angstrom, 29.6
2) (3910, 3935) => 6.02 Angstrom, 20.3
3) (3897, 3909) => 0.67 Angstrom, 24.8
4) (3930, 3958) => 8.53 Angstrom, 18.9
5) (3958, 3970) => 4.99 Angstrom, 16.1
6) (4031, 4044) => -0.66 Angstrom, 30.6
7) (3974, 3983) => 0.55 Angstrom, 26.2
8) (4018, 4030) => -0.69 Angstrom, 30.5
